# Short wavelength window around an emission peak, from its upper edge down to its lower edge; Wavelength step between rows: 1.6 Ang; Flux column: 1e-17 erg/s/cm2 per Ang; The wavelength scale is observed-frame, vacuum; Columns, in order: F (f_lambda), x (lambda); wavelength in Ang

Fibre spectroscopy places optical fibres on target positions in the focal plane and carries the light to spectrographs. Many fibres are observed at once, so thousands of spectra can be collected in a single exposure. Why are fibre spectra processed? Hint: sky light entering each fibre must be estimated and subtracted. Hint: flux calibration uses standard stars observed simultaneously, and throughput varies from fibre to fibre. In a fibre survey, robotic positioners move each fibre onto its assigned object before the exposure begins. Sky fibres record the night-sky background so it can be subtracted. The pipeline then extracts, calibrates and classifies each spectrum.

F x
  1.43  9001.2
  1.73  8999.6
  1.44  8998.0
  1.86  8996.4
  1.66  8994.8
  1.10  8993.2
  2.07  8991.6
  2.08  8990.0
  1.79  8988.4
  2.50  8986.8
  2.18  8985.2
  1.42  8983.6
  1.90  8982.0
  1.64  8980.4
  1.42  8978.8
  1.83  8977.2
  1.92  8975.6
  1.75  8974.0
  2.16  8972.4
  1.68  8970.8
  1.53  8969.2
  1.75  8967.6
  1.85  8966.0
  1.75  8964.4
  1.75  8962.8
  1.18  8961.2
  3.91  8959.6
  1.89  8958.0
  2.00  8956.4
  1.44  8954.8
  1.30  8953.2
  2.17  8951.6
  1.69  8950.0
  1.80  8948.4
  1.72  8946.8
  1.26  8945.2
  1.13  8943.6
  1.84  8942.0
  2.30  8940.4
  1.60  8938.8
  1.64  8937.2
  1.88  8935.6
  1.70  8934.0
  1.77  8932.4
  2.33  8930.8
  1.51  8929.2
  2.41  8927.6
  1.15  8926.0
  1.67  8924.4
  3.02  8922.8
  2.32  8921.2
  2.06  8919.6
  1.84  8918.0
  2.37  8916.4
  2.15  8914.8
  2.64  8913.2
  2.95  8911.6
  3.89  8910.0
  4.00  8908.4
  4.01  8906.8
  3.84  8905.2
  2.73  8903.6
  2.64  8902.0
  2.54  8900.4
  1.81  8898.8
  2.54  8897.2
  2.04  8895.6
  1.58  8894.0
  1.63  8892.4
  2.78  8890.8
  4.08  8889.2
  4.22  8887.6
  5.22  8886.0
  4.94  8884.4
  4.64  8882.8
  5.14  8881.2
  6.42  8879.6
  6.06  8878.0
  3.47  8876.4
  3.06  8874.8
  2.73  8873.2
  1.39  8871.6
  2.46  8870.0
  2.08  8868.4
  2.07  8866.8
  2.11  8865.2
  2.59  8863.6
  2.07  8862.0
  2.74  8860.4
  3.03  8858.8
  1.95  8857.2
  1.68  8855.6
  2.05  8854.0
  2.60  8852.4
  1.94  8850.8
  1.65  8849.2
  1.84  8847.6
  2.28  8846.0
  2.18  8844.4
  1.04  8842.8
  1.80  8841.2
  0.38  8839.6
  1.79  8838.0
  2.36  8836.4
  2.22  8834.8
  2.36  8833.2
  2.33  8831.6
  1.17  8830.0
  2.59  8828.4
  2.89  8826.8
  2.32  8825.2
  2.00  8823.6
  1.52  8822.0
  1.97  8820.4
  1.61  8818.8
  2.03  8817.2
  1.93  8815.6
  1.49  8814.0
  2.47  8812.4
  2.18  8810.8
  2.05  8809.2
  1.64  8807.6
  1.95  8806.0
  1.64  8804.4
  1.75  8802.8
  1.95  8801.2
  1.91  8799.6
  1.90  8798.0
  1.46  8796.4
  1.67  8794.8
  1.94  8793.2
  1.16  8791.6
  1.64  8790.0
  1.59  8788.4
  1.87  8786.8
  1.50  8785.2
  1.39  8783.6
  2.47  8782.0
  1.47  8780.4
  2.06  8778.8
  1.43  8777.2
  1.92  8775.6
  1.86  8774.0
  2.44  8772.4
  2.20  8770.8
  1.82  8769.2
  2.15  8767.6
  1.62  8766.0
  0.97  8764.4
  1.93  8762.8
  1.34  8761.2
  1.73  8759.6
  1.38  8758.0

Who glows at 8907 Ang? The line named [N II]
